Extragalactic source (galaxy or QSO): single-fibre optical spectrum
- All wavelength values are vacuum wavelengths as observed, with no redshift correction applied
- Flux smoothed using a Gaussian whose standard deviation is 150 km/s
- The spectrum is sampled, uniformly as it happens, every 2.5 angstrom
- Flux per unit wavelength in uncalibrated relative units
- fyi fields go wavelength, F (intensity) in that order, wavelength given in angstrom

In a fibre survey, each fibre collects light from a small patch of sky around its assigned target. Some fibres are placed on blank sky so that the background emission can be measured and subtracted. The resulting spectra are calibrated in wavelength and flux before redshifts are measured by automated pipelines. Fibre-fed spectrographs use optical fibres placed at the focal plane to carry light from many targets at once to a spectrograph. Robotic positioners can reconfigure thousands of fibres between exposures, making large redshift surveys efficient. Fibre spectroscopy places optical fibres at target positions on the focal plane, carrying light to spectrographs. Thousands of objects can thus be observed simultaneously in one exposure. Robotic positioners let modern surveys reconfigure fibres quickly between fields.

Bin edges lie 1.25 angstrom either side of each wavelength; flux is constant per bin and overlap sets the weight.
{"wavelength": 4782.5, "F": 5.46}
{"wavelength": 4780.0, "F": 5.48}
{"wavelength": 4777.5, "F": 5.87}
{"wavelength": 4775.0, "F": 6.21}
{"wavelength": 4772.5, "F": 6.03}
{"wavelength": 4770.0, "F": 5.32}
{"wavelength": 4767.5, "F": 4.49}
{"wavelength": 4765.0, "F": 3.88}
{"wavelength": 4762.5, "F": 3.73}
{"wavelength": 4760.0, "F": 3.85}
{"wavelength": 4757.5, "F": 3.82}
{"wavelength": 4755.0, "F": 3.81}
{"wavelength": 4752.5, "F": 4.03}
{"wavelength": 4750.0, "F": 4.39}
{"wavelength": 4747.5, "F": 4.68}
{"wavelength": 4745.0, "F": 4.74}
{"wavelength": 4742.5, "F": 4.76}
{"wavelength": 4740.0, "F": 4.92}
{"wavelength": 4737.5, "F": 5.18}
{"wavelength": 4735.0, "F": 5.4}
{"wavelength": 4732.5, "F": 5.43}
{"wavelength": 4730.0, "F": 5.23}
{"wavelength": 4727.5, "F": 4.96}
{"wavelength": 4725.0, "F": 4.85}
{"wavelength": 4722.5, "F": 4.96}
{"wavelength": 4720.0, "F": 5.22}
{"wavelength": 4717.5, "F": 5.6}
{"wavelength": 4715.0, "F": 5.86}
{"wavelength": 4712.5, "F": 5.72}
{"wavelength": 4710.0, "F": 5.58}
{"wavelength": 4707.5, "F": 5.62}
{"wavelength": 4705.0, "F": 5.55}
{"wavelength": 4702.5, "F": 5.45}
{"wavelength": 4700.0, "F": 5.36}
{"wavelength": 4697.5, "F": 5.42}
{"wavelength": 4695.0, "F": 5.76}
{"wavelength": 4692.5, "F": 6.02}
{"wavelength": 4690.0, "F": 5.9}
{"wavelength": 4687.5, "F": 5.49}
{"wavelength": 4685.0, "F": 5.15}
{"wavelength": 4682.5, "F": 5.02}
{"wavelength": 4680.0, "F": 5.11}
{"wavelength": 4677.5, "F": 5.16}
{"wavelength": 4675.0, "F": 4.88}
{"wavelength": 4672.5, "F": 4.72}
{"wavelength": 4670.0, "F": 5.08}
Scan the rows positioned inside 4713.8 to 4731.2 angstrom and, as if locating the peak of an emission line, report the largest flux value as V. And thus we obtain 5.86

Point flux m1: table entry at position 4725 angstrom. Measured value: 4.85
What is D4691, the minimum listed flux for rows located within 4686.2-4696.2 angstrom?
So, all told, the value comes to 5.49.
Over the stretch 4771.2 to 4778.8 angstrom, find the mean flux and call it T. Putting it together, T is 6.03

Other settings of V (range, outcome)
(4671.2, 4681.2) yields 5.16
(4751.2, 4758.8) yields 4.03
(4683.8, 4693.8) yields 6.02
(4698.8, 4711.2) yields 5.62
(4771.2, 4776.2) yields 6.21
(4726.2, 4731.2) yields 5.23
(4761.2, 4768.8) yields 4.49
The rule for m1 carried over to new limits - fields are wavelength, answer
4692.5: 6.02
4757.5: 3.82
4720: 5.22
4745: 4.74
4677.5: 5.16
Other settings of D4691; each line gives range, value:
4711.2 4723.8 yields 4.96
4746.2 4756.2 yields 3.81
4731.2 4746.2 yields 4.74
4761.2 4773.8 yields 3.73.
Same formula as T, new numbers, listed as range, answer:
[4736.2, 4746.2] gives 4.9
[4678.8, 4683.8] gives 5.07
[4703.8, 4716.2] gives 5.67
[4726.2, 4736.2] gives 5.25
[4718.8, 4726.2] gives 5.01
